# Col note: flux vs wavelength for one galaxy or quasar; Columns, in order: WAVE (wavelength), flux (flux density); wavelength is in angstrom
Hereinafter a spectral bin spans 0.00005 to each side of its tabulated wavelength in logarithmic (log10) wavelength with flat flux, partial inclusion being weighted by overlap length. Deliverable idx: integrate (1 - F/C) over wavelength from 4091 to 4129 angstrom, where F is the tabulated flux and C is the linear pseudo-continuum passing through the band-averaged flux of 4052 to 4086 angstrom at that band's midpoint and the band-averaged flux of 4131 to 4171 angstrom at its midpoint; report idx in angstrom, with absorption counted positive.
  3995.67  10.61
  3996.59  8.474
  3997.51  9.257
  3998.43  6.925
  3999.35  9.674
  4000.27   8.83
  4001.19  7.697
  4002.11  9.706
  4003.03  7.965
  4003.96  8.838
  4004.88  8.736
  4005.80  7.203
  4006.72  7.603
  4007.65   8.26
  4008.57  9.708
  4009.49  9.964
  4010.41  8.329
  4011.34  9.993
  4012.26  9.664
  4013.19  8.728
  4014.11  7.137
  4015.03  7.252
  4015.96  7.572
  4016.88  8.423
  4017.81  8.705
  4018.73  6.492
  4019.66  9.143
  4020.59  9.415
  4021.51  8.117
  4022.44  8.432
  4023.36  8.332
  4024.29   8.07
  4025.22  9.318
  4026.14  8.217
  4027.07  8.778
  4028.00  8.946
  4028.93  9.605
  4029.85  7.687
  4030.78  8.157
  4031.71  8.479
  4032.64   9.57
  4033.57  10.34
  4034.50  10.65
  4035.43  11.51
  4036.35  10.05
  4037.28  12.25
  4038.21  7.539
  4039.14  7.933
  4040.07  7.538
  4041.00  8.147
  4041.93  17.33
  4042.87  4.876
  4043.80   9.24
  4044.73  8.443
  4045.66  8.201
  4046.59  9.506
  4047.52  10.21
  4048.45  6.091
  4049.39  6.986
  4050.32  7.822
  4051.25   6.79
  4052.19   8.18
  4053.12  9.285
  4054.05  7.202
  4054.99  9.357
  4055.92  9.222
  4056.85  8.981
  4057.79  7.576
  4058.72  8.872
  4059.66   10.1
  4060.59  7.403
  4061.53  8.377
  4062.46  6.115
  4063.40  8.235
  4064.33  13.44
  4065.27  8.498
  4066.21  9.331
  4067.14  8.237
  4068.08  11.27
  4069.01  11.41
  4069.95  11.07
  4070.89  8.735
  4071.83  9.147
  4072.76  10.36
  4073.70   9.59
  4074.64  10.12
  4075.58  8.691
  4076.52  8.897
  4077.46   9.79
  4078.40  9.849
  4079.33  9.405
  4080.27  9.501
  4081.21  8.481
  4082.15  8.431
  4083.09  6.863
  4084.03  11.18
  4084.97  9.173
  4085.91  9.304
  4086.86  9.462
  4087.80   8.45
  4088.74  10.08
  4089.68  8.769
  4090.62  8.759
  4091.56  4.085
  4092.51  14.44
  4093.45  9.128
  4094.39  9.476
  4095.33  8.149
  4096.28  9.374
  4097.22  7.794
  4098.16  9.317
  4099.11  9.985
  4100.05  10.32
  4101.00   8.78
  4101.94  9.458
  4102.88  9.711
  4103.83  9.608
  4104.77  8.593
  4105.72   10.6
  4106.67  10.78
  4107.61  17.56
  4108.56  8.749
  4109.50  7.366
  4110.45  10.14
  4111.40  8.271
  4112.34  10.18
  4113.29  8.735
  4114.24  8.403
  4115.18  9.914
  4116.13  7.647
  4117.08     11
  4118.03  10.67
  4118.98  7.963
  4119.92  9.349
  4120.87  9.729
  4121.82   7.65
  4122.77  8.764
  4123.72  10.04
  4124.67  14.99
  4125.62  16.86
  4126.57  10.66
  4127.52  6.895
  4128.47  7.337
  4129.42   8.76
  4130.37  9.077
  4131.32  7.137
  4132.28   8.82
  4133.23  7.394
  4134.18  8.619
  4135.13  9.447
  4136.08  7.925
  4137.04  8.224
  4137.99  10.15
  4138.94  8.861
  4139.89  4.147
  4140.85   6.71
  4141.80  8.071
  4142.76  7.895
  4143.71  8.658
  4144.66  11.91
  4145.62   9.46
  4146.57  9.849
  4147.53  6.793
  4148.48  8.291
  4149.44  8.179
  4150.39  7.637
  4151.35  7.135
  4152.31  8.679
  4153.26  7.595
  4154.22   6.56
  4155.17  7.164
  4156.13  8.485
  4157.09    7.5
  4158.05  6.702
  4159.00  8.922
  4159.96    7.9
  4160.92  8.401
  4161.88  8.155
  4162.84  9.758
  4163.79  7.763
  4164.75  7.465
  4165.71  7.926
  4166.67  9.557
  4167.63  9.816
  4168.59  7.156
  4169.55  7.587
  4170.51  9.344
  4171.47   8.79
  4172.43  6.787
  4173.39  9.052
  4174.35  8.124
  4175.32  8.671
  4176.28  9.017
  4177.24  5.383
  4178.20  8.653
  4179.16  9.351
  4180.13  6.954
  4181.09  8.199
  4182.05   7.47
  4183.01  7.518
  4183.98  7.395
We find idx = -4.5 angstrom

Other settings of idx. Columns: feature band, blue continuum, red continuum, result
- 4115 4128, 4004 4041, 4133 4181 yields -2.9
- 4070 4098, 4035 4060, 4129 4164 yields -1.9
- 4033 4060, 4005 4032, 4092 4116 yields -0.3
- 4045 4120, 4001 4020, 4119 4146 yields -3.5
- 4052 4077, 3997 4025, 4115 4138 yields -0.8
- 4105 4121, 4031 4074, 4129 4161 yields -2.5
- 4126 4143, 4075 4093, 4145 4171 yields 0.6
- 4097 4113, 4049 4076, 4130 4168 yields -2.3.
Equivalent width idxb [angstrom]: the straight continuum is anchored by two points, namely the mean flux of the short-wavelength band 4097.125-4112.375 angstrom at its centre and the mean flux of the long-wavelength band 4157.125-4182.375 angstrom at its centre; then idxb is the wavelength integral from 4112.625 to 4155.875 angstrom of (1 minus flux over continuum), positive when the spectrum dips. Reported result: 1.5 angstrom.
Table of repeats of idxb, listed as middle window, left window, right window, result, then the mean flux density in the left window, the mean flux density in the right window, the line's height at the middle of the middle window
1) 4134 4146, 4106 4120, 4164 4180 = 0.84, 9.81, 8.25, 9.09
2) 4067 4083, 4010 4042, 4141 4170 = -1.65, 8.92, 8.22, 8.66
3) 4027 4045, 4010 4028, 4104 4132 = -1.47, 8.44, 9.78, 8.67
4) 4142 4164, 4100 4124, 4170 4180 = 1.24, 9.6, 8.26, 8.73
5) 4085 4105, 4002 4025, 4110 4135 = -0.04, 8.46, 9.42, 9.18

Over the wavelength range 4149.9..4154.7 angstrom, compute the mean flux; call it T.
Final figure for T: 7.53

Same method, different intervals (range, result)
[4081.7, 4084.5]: 8.83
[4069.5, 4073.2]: 9.82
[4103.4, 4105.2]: 9.13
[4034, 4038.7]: 10.4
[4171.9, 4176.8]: 8.31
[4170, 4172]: 8.99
